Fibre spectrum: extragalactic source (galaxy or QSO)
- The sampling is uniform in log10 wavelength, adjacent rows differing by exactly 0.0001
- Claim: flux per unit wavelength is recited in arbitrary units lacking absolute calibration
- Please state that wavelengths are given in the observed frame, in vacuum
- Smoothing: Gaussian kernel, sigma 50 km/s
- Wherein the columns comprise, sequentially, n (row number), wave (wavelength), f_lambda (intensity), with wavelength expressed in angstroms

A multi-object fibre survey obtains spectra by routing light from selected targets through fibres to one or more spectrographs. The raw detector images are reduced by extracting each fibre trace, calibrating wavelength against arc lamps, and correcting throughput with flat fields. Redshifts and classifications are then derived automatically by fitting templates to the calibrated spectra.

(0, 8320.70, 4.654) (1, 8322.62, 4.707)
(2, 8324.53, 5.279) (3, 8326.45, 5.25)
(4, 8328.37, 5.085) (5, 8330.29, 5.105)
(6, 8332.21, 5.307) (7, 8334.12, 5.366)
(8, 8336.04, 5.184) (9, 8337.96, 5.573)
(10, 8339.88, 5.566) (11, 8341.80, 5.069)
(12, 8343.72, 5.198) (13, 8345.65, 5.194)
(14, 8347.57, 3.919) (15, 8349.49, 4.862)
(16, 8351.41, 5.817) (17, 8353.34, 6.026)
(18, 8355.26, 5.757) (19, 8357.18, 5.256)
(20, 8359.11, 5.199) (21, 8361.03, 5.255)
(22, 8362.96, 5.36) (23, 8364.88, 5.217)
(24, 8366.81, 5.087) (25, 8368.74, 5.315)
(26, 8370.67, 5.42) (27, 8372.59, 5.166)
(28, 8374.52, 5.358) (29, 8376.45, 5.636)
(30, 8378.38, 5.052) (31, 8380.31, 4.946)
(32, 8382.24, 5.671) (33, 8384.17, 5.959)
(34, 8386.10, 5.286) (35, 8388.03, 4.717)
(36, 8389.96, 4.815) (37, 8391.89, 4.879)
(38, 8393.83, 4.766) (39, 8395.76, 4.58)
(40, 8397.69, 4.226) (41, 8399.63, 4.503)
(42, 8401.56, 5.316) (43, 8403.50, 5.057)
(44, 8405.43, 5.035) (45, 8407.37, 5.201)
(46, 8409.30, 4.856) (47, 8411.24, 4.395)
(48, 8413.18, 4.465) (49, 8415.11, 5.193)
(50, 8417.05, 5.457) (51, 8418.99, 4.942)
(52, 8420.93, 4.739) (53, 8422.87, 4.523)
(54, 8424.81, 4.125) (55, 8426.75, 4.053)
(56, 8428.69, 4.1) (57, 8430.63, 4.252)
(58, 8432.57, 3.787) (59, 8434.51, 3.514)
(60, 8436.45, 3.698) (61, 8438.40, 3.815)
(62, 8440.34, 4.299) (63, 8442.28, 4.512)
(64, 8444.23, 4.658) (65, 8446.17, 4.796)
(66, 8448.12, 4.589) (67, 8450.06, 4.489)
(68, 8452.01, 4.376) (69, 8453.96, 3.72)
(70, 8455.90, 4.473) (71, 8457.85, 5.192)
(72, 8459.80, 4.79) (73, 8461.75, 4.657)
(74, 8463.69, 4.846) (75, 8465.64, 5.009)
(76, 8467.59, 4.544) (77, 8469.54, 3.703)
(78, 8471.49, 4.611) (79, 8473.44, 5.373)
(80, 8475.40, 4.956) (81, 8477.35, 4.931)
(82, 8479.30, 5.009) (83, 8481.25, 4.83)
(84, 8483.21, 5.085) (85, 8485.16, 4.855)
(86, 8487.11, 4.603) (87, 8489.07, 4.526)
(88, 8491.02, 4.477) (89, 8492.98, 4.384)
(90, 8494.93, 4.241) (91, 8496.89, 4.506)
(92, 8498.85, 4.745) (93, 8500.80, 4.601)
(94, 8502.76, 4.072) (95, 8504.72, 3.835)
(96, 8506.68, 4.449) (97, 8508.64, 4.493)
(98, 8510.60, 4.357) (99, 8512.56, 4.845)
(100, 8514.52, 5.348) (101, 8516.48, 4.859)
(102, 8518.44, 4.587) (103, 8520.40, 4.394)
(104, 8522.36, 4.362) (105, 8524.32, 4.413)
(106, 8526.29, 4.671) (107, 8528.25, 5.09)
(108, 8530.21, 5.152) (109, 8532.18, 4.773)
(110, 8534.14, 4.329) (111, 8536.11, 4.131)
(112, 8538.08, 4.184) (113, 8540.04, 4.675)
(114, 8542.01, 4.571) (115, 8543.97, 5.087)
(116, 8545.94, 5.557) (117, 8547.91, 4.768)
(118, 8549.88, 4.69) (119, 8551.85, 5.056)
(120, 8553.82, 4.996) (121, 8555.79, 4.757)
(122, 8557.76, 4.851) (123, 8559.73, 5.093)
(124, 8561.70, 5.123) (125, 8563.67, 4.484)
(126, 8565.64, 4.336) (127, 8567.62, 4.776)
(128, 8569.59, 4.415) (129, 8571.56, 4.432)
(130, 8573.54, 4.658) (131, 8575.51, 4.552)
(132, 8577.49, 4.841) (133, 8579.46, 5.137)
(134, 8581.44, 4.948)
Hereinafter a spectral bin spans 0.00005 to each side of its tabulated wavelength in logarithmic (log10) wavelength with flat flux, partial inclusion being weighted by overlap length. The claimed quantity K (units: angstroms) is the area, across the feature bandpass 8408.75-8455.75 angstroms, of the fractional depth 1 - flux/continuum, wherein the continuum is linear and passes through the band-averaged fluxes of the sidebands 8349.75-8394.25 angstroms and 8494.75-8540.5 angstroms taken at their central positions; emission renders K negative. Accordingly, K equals 5.7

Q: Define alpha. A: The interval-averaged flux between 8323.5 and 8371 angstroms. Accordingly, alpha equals 5.26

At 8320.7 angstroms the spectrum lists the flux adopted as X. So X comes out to 4.654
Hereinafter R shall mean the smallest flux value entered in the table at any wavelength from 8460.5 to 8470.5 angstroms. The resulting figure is 3.703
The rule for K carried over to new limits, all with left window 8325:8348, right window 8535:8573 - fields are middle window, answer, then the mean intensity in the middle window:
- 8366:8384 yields -0.79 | 5.32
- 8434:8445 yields 1.93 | 4.09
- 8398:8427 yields 1.32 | 4.8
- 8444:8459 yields 1.24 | 4.53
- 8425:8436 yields 2.31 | 3.95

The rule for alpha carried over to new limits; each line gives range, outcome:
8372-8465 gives 4.7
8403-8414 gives 4.83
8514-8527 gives 4.64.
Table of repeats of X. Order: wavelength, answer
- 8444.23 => 4.658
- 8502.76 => 4.072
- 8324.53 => 5.279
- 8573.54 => 4.658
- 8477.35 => 4.931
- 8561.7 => 5.123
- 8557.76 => 4.851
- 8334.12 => 5.366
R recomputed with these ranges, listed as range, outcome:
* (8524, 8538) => 4.131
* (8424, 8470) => 3.514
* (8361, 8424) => 4.226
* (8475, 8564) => 3.835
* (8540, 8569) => 4.336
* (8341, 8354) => 3.919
